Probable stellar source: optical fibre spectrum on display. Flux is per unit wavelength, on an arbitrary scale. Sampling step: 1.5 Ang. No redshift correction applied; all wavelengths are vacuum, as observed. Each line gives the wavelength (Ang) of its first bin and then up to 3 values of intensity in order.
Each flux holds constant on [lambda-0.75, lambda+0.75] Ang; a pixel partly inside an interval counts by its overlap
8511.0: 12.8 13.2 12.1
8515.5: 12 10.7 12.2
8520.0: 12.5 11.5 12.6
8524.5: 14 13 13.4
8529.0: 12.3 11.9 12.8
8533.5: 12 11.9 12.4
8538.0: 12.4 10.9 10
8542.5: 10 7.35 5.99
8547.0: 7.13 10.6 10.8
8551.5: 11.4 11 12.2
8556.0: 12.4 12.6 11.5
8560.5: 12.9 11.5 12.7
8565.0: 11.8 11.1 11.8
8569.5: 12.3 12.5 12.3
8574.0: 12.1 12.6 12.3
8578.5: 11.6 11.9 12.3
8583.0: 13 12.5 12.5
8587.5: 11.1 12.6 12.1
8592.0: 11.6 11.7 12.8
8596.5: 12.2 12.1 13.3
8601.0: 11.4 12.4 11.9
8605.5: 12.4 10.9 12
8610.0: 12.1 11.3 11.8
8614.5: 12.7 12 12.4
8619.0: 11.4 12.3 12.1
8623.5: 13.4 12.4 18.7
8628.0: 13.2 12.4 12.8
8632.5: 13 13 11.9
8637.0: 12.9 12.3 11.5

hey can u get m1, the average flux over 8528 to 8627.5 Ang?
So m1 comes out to 11.9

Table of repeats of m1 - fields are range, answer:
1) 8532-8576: 11.3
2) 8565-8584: 12.1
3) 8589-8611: 12.1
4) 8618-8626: 12.5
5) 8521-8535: 12.6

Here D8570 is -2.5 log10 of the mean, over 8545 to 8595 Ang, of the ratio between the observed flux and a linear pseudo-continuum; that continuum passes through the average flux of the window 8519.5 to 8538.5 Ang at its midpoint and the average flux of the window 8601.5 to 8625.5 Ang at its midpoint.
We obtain 0.05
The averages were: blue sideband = 12.5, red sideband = 12.1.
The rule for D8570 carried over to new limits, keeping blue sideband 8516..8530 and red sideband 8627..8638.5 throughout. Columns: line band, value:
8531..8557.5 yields 0.168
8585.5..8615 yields 0.061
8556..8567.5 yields 0.049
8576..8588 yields 0.042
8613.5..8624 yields 0.044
